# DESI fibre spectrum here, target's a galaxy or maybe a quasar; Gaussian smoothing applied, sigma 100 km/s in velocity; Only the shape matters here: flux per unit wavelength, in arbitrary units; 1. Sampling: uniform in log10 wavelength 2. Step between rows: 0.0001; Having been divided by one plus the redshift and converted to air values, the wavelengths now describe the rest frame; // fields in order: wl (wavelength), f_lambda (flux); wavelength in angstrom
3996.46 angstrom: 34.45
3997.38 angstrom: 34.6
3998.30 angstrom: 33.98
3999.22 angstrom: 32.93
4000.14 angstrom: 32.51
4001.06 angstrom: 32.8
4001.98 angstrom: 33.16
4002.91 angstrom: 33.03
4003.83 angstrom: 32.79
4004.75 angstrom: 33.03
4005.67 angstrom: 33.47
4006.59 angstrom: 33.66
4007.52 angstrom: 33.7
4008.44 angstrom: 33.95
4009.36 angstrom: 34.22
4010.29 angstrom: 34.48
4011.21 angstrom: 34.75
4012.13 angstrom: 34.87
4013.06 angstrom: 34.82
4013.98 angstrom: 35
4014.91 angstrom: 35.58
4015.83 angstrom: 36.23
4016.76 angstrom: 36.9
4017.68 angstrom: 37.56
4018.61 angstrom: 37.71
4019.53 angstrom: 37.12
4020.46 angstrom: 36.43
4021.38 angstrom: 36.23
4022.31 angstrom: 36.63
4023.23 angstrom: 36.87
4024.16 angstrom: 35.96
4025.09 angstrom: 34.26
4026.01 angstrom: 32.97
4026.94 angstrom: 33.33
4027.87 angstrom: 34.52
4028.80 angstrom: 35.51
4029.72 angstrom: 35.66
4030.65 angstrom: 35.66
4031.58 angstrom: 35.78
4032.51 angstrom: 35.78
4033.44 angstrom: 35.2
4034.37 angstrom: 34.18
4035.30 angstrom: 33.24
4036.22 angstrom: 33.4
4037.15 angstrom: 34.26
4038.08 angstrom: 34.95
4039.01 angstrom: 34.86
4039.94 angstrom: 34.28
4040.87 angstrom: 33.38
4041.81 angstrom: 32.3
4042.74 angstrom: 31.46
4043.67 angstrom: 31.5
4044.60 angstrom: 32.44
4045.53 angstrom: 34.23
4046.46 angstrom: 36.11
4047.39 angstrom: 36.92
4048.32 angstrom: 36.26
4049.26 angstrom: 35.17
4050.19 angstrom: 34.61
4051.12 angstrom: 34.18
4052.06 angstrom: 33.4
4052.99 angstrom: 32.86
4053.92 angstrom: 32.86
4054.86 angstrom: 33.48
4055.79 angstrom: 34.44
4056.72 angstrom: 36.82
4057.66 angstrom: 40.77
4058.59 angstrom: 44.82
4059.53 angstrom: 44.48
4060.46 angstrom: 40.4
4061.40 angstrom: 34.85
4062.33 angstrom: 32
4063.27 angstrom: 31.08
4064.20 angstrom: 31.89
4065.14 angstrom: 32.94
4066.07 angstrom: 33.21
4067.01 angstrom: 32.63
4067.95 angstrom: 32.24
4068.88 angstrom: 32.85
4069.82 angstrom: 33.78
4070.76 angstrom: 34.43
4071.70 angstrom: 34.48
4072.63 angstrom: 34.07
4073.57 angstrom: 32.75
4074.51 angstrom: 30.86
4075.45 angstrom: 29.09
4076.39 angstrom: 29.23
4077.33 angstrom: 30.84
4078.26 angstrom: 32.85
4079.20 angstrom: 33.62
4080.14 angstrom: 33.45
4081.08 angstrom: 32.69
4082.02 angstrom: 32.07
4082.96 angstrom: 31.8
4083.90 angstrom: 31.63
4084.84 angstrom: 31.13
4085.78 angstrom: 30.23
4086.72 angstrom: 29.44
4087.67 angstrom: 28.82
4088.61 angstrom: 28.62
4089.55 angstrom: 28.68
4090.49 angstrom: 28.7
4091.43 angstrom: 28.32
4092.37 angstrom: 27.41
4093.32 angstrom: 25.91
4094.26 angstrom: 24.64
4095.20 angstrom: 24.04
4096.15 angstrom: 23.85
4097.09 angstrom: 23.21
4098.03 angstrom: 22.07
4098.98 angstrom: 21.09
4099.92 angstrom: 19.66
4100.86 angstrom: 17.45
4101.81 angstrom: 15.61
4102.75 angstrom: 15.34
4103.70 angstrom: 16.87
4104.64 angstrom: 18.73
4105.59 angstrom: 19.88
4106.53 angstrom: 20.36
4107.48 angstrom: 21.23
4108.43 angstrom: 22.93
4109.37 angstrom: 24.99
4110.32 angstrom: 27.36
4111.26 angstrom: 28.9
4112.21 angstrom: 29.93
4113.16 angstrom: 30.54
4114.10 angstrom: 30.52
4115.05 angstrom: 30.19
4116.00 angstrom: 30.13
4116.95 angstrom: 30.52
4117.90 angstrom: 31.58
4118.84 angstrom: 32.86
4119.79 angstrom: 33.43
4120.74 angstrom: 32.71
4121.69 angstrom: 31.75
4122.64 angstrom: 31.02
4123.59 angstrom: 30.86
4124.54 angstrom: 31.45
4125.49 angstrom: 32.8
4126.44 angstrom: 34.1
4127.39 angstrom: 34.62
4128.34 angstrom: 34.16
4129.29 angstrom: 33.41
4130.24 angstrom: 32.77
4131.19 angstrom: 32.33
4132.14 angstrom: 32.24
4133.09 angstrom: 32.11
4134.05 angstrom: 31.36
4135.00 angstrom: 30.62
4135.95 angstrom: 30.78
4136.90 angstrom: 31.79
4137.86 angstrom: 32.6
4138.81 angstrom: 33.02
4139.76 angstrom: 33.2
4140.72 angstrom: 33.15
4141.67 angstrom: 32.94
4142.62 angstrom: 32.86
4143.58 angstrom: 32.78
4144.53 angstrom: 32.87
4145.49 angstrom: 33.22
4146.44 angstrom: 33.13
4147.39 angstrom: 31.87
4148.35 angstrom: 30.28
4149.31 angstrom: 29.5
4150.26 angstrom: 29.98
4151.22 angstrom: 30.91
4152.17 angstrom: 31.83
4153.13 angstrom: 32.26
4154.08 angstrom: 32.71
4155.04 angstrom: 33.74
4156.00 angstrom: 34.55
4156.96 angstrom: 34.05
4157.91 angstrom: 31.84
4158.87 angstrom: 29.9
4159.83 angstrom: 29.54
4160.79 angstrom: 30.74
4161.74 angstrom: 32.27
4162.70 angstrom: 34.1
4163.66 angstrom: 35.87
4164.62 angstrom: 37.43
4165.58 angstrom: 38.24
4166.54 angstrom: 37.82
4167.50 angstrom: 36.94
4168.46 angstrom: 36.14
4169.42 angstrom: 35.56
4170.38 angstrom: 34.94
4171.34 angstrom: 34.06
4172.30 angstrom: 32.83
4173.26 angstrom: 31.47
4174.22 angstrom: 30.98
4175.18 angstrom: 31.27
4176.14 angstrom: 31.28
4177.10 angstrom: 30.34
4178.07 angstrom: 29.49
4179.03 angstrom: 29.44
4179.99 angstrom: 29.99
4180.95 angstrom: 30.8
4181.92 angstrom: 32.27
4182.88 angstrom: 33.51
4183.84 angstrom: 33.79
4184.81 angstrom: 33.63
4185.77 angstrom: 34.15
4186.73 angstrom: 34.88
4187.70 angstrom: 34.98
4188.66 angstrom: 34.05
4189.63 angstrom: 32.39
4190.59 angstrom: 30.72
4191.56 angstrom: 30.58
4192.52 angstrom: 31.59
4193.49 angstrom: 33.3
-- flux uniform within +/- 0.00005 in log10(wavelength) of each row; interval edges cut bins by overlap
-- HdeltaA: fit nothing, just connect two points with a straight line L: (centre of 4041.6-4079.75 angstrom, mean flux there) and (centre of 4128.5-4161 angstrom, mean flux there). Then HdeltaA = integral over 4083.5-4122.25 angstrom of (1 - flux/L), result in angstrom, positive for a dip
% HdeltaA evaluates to 8.2 angstrom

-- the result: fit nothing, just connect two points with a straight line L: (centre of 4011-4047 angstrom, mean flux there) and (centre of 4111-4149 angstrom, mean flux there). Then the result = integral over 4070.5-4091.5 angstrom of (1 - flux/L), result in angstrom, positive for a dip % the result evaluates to 1.4 angstrom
